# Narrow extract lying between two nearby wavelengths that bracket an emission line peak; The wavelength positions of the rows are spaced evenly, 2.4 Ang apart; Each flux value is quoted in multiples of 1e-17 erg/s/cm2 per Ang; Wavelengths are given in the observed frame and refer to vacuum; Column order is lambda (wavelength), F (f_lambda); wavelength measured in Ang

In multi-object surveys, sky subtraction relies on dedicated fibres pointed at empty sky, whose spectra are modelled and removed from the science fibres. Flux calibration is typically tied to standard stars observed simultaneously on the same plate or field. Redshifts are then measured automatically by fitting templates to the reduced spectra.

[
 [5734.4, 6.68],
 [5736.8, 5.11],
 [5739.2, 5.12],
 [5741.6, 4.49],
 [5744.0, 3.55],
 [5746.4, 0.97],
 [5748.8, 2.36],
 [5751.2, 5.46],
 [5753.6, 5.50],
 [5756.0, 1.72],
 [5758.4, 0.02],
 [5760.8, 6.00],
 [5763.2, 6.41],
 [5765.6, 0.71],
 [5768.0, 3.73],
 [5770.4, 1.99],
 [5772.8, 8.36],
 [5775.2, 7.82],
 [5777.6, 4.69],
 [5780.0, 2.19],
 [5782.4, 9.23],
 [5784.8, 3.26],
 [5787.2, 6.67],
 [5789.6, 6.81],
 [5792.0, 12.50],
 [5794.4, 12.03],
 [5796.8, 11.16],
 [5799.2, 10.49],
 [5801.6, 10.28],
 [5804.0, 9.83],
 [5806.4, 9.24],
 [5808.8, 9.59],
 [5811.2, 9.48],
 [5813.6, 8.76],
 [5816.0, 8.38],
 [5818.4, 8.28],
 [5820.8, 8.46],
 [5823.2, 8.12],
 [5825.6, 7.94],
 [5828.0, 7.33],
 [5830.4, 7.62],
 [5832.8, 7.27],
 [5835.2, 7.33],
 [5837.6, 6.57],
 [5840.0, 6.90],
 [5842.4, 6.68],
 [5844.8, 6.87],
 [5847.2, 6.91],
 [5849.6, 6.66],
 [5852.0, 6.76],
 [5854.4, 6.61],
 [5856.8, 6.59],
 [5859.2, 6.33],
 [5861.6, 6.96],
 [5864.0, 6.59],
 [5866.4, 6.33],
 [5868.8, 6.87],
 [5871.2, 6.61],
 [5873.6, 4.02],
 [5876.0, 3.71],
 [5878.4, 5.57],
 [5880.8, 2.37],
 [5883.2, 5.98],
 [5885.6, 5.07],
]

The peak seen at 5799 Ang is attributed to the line Lyman alpha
